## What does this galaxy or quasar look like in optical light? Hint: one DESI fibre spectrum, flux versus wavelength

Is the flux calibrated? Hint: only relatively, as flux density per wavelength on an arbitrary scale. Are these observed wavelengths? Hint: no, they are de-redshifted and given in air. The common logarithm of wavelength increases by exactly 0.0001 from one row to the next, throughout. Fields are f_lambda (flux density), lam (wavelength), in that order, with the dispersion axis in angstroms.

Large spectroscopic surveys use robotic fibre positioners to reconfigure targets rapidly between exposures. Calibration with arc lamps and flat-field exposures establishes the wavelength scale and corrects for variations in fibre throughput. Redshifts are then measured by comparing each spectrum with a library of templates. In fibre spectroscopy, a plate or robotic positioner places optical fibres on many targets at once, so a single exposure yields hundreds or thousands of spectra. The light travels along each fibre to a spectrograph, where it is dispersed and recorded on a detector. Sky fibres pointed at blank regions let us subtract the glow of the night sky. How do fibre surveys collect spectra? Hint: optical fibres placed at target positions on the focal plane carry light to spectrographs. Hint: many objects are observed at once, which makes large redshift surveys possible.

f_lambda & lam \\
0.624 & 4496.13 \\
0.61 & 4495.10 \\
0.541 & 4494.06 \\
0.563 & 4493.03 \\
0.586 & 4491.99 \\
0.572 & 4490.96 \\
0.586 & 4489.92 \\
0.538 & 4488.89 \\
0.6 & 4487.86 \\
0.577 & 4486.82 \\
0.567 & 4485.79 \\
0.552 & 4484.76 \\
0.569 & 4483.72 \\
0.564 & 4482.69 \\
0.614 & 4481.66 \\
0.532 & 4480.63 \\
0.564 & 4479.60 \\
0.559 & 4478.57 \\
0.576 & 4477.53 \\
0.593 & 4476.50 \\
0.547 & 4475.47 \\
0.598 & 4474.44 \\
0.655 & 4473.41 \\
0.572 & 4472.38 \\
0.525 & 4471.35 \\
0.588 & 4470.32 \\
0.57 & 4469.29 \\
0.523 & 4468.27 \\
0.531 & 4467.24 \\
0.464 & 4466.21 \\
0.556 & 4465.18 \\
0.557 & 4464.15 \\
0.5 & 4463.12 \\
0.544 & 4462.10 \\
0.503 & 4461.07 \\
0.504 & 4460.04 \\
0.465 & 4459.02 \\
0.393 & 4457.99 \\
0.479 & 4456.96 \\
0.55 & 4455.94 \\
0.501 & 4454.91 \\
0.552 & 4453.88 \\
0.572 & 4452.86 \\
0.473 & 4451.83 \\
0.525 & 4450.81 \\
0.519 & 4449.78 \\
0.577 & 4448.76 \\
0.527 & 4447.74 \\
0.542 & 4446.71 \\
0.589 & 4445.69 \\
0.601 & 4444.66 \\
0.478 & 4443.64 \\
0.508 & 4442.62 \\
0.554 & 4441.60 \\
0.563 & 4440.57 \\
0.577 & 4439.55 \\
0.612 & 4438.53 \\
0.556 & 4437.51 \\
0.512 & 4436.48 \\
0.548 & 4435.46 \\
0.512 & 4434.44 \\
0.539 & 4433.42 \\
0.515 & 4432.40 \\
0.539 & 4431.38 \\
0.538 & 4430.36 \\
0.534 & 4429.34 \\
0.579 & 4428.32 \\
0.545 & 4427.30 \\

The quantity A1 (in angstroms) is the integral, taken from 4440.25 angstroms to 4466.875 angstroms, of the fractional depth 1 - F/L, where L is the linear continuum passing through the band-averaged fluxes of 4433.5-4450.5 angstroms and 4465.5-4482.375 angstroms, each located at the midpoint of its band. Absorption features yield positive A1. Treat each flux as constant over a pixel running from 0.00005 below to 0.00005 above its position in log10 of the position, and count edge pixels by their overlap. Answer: 1.47 angstroms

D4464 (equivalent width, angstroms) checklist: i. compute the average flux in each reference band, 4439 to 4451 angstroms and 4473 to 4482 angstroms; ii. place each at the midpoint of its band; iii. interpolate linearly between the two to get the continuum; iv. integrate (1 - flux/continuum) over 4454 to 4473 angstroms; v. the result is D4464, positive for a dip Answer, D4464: 1.6 angstroms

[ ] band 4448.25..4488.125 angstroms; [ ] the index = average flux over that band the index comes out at 0.544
